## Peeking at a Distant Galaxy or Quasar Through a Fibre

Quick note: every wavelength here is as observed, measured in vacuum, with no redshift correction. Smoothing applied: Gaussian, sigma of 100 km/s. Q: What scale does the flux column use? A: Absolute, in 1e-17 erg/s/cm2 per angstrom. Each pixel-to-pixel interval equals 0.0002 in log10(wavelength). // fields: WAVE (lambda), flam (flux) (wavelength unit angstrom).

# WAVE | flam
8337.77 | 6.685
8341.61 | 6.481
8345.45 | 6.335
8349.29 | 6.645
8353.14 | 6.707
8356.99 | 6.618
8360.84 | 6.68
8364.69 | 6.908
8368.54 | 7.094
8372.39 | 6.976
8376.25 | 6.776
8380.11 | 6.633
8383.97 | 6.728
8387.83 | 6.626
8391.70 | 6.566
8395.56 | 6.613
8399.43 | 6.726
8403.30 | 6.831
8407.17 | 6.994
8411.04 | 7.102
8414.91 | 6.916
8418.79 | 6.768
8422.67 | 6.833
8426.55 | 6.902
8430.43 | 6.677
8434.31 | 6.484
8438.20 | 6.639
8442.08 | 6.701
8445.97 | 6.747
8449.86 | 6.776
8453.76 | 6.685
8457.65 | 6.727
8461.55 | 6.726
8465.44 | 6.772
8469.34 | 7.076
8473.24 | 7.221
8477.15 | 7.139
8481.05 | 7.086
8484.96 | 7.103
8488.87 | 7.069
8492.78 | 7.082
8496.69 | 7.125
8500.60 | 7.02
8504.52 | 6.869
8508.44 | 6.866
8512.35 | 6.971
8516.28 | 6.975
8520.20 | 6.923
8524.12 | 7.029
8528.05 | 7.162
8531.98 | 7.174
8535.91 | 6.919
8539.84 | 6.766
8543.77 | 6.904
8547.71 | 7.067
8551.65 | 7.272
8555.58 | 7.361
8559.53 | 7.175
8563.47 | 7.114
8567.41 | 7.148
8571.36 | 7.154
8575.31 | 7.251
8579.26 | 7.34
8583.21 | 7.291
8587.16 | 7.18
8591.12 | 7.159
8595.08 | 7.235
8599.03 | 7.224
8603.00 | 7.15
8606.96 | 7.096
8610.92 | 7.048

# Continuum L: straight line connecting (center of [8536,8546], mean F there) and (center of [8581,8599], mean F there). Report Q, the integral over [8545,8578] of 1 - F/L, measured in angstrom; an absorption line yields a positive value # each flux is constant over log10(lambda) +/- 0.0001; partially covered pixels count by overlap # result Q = -0.8 angstrom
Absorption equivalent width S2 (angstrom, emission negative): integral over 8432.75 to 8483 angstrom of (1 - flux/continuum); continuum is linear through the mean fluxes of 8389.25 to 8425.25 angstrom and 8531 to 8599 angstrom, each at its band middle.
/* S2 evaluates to 0.7 angstrom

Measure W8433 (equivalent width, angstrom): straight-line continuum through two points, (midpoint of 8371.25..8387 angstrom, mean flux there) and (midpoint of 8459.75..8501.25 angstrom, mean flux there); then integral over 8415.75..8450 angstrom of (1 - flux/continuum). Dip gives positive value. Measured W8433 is 0.88 angstrom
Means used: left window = 6.76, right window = 7.04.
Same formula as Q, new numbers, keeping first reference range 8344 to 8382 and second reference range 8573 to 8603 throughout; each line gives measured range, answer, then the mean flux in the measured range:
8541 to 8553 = 0.2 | 7.05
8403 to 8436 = 0.1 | 6.84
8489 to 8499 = -0.1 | 7.1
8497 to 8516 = 0.3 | 6.95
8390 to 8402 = 0.3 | 6.65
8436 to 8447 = 0.4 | 6.69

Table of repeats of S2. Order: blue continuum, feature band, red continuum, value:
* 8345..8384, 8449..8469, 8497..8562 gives 0.4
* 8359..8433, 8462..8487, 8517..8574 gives -0.3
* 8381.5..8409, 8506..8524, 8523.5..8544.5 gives 0.0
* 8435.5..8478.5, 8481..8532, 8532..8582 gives -0.4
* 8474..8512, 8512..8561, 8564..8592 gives 0.5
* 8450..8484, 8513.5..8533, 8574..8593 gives 0.1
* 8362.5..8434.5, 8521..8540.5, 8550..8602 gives 0.3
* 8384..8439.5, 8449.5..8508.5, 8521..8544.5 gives -0.6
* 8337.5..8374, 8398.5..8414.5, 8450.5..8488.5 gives -0.3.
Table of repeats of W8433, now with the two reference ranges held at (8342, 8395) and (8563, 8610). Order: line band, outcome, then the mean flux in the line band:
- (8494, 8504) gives -0.1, 7.04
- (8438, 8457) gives 0.5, 6.72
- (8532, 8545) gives 0.3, 6.91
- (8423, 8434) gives 0.1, 6.75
